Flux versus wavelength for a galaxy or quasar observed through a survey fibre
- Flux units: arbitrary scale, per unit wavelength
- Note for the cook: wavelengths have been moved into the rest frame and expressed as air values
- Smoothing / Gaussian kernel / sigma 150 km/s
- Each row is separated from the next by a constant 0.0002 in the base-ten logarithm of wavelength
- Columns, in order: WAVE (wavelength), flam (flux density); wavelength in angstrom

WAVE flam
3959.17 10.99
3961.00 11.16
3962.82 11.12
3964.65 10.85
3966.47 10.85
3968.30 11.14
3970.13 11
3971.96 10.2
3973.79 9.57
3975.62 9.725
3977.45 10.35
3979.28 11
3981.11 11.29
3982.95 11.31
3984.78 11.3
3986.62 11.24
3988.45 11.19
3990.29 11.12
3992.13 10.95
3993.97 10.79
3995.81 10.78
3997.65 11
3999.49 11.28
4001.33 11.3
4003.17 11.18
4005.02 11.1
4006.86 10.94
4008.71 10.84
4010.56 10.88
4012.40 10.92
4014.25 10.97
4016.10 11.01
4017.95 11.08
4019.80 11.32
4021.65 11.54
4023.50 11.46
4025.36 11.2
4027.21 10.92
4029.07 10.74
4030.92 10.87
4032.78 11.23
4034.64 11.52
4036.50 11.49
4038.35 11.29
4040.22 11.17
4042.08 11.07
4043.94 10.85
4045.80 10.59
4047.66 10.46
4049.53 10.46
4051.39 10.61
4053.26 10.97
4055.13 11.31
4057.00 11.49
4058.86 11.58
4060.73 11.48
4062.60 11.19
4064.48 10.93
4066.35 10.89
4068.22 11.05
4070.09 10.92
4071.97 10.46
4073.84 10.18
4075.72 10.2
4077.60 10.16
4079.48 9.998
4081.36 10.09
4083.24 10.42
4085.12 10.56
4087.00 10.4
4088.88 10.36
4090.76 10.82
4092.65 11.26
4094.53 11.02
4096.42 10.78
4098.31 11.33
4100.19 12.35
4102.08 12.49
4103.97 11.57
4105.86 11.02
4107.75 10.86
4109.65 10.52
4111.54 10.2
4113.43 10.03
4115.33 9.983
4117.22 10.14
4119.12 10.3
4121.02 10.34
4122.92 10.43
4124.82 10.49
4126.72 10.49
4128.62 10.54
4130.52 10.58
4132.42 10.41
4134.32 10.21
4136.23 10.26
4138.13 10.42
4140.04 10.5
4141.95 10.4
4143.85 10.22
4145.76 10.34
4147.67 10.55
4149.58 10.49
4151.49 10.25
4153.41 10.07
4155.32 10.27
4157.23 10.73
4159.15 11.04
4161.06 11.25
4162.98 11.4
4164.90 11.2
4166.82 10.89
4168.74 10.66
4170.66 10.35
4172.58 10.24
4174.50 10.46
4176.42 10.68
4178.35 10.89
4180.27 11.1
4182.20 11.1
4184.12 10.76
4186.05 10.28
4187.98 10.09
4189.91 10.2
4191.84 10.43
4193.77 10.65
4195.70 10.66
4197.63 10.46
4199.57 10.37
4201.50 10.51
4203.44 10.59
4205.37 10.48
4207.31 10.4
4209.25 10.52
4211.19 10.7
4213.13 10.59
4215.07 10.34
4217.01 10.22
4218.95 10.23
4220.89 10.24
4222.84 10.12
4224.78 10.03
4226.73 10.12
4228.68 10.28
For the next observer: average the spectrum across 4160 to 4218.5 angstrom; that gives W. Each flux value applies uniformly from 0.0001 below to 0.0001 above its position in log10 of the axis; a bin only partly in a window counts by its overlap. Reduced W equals 10.6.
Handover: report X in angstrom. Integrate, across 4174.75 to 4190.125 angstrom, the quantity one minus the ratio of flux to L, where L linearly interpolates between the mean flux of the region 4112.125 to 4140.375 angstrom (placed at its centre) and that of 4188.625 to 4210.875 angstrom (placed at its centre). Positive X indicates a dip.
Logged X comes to -0.3 angstrom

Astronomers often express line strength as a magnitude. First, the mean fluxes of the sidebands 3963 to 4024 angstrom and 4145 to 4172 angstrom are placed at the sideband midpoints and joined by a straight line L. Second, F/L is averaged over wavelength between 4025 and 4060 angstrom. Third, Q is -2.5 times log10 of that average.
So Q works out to -0.02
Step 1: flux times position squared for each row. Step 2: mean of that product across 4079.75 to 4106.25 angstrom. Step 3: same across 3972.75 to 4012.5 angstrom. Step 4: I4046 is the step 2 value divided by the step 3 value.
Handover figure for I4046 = 1.1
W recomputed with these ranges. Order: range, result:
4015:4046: 11.2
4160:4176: 10.8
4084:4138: 10.7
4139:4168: 10.6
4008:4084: 10.9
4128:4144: 10.4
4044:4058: 10.9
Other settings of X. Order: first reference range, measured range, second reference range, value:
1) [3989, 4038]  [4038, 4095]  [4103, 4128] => 0.0 angstrom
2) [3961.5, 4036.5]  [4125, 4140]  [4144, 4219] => 0.4 angstrom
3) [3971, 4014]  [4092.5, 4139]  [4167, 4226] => -0.3 angstrom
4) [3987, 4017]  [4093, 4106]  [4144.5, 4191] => -0.9 angstrom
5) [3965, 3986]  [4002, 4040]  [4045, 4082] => -1.4 angstrom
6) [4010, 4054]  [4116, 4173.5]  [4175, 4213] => 1.0 angstrom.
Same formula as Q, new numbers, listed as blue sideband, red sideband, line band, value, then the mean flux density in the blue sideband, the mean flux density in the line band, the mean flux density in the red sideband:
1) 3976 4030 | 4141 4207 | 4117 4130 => 0.033 mag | 11.1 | 10.4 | 10.6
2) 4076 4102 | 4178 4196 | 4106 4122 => 0.042 mag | 10.8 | 10.3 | 10.6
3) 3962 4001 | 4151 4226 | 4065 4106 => -0.013 mag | 10.9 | 10.8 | 10.5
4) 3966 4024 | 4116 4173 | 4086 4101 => -0.037 mag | 11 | 11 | 10.5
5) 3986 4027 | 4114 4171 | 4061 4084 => 0.025 mag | 11.1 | 10.6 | 10.5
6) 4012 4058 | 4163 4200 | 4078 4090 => 0.062 mag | 11.1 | 10.3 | 10.6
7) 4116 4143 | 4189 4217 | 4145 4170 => -0.028 mag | 10.4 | 10.7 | 10.5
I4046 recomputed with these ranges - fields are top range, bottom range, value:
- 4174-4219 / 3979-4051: 1.04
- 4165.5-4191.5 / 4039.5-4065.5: 1.02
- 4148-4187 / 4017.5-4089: 1.04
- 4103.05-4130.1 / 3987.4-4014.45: 1.01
